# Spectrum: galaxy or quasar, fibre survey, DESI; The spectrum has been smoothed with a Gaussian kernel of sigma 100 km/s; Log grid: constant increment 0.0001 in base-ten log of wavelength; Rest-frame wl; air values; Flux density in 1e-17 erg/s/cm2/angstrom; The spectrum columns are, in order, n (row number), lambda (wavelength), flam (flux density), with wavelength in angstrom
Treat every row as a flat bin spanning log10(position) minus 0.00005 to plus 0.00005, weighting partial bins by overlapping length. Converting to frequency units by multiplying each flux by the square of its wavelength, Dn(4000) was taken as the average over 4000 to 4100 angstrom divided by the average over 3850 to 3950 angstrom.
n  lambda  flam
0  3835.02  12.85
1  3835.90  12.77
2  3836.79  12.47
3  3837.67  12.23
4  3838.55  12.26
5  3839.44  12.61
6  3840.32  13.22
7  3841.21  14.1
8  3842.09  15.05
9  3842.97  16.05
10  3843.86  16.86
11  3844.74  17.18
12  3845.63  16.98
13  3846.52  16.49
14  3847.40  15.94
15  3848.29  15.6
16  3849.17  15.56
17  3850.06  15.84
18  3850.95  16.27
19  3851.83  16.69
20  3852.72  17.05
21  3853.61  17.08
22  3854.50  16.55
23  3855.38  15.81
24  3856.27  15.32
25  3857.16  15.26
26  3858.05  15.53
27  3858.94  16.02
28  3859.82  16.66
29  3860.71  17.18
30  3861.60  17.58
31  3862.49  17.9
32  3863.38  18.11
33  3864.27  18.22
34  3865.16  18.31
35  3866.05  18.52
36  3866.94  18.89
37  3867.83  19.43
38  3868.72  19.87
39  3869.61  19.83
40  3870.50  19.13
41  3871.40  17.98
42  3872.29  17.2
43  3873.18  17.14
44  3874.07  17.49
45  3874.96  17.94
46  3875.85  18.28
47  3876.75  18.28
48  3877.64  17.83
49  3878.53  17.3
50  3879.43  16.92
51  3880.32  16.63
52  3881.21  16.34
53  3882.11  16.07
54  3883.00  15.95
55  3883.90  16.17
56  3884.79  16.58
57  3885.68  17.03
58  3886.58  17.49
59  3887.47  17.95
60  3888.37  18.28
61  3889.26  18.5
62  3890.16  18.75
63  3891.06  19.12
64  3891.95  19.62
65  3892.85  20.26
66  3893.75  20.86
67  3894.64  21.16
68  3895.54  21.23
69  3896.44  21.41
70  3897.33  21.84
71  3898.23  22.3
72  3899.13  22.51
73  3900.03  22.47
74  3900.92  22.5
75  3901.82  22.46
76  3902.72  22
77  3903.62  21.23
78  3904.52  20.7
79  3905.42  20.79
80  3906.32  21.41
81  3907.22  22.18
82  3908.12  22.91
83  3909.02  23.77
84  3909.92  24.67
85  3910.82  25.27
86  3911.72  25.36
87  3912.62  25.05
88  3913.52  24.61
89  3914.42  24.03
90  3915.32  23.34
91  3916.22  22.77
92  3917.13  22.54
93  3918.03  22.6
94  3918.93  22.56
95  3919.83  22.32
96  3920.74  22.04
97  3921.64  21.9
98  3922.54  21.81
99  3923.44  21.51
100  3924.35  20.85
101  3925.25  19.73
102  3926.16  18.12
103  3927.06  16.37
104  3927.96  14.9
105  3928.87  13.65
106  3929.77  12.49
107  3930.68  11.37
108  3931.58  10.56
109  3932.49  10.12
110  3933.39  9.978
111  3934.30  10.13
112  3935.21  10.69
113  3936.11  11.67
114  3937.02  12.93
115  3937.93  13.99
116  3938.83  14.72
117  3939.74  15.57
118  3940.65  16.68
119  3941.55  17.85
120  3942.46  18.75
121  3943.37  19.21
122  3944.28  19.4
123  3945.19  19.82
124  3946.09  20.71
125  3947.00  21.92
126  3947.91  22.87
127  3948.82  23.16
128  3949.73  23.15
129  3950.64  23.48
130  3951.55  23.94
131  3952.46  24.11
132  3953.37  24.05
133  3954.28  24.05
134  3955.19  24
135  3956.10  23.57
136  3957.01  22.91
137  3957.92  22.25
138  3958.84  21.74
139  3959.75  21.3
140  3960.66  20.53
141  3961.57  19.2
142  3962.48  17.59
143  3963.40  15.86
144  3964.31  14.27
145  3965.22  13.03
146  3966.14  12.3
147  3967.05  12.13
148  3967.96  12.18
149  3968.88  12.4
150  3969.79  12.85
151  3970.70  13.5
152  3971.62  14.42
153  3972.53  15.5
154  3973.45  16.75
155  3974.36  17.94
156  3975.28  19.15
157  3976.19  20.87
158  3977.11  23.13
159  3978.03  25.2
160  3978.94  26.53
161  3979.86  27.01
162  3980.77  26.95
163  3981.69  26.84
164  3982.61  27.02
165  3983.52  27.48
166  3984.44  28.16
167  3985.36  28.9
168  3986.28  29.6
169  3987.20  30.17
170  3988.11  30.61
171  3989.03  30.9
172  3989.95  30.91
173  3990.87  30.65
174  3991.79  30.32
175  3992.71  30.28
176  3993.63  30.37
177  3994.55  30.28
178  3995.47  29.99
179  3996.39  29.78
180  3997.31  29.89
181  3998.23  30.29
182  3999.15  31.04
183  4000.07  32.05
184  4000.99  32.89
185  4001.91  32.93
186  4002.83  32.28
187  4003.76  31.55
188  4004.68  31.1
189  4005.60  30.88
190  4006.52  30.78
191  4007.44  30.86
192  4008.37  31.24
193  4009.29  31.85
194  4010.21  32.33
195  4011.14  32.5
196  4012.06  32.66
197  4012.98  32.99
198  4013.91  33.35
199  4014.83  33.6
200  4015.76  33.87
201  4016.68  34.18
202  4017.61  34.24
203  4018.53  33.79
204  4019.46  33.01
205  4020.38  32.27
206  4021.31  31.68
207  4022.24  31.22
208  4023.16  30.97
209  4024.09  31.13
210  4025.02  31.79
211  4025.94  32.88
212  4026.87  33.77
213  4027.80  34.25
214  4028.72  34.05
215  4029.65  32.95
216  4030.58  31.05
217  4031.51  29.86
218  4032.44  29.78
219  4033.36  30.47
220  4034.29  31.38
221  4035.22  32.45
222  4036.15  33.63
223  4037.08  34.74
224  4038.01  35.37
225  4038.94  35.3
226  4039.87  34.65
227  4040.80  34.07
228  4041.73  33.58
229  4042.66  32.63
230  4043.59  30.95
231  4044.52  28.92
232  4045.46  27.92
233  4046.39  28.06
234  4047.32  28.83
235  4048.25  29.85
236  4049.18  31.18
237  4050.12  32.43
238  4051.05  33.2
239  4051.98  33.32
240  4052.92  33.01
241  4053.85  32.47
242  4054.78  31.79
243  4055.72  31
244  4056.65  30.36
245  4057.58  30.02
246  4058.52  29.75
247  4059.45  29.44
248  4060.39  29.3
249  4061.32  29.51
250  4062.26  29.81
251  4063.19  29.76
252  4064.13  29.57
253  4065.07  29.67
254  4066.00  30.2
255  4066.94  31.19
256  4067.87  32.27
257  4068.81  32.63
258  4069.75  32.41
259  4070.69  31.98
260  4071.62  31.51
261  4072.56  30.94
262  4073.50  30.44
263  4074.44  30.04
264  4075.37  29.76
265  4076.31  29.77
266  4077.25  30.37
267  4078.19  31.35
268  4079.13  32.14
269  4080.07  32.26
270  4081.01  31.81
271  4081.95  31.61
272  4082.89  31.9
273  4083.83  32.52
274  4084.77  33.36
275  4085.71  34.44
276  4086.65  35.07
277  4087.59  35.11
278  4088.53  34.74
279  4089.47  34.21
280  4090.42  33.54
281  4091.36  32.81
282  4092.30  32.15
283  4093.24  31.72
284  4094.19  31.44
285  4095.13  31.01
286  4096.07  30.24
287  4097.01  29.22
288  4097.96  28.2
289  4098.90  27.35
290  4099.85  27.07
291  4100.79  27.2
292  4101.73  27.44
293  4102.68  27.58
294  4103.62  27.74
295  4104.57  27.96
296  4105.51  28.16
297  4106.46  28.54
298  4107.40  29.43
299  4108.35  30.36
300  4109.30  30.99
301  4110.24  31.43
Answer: 1.8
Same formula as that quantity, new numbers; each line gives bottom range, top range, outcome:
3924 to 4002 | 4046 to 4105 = 1.54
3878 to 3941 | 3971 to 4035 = 1.64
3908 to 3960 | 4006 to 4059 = 1.71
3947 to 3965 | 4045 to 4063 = 1.49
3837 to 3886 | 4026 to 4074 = 2.08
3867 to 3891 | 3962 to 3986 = 1.16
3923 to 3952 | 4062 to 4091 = 2.02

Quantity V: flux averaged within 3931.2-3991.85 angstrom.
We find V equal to 20.3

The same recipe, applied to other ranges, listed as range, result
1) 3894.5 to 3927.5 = 22.2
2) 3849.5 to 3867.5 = 16.9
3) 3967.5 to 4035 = 28.8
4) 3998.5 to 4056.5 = 32.2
